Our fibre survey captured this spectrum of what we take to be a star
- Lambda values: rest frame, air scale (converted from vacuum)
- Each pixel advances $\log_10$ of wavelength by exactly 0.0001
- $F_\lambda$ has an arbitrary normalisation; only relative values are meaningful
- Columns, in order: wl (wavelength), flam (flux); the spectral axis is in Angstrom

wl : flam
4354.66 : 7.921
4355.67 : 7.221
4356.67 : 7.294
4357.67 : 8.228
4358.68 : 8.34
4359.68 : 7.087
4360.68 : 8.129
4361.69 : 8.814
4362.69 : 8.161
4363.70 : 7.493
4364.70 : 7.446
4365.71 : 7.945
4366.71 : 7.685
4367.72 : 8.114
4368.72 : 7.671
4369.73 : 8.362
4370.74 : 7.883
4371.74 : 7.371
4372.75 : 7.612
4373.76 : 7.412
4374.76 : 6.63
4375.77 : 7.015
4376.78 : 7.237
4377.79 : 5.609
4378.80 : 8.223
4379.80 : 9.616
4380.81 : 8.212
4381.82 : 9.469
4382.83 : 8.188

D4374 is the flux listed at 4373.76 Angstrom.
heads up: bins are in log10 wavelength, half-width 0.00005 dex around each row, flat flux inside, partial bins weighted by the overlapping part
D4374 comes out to 7.412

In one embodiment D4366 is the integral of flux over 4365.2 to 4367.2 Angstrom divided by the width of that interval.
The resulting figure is 7.82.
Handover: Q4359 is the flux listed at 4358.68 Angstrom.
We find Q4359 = 8.34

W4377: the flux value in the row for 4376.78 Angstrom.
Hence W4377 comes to 7.237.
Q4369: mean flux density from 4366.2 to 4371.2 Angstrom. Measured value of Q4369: 7.94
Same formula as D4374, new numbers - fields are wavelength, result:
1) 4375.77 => 7.015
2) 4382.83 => 8.188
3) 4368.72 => 7.671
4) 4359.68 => 7.087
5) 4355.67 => 7.221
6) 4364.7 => 7.446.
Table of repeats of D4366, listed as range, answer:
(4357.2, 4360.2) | 7.89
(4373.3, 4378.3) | 6.77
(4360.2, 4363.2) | 8.35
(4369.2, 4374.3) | 7.72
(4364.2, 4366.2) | 7.68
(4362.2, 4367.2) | 7.75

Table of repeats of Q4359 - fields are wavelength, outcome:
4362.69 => 8.161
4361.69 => 8.814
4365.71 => 7.945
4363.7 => 7.493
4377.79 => 5.609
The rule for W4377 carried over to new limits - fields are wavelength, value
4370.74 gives 7.883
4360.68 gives 8.129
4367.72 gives 8.114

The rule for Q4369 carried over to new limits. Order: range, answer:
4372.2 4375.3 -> 7.21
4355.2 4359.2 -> 7.78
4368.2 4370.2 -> 8.02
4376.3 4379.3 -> 7.02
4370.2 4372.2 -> 7.66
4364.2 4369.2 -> 7.78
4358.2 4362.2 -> 8.1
